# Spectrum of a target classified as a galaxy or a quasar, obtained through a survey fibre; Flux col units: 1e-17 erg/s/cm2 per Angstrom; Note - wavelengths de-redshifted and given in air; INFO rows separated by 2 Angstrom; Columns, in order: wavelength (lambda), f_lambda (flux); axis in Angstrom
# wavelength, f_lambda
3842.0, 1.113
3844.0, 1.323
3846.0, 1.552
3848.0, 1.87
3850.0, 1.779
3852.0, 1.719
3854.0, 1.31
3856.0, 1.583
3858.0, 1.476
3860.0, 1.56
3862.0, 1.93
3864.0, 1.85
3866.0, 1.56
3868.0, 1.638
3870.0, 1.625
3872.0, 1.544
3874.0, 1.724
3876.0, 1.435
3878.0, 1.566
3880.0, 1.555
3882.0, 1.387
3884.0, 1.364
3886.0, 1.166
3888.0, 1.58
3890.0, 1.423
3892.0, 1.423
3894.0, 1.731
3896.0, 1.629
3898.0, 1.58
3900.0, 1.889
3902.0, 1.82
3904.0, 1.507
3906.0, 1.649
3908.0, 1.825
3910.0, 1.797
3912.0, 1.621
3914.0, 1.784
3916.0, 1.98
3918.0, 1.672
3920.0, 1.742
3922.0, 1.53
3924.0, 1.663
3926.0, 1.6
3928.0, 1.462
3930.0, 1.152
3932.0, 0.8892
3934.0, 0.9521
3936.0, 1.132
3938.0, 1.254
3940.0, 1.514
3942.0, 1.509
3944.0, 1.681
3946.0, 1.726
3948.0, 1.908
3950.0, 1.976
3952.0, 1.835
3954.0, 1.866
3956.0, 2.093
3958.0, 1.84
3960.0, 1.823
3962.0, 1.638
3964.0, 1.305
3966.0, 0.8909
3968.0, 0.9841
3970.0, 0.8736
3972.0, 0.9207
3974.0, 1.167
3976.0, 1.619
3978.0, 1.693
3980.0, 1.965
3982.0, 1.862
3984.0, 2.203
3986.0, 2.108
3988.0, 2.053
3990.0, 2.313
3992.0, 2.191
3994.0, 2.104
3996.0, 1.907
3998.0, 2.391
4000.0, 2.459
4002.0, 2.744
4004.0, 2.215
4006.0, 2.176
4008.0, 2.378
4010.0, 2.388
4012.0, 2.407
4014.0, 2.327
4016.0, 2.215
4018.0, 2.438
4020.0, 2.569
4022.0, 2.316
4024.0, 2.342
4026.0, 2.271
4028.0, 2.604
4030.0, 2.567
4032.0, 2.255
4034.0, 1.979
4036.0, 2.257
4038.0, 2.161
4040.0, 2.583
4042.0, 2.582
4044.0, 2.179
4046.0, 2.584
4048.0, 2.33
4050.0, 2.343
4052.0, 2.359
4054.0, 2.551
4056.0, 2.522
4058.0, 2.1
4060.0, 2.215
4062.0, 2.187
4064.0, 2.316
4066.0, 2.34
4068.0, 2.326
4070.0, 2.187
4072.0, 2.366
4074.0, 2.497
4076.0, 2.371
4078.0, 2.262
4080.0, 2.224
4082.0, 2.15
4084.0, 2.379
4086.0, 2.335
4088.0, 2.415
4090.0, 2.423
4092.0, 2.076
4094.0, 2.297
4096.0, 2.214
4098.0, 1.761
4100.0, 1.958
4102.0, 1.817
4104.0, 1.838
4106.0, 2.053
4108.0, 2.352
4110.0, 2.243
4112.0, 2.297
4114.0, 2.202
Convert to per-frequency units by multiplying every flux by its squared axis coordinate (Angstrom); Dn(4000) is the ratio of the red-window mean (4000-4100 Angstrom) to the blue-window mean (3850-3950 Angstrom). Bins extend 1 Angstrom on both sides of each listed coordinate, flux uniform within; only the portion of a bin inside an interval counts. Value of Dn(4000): 1.60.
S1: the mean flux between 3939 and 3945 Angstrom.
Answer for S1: 1.57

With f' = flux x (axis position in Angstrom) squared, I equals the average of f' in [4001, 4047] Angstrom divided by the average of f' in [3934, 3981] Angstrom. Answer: 1.61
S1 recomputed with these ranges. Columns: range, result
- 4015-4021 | 2.41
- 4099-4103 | 1.89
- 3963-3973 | 0.995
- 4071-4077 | 2.41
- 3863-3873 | 1.64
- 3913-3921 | 1.79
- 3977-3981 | 1.83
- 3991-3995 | 2.15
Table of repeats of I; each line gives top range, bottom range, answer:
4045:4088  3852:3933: 1.61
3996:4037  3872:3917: 1.55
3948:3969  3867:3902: 1.10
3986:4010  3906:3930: 1.41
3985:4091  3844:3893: 1.62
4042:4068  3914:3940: 1.74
